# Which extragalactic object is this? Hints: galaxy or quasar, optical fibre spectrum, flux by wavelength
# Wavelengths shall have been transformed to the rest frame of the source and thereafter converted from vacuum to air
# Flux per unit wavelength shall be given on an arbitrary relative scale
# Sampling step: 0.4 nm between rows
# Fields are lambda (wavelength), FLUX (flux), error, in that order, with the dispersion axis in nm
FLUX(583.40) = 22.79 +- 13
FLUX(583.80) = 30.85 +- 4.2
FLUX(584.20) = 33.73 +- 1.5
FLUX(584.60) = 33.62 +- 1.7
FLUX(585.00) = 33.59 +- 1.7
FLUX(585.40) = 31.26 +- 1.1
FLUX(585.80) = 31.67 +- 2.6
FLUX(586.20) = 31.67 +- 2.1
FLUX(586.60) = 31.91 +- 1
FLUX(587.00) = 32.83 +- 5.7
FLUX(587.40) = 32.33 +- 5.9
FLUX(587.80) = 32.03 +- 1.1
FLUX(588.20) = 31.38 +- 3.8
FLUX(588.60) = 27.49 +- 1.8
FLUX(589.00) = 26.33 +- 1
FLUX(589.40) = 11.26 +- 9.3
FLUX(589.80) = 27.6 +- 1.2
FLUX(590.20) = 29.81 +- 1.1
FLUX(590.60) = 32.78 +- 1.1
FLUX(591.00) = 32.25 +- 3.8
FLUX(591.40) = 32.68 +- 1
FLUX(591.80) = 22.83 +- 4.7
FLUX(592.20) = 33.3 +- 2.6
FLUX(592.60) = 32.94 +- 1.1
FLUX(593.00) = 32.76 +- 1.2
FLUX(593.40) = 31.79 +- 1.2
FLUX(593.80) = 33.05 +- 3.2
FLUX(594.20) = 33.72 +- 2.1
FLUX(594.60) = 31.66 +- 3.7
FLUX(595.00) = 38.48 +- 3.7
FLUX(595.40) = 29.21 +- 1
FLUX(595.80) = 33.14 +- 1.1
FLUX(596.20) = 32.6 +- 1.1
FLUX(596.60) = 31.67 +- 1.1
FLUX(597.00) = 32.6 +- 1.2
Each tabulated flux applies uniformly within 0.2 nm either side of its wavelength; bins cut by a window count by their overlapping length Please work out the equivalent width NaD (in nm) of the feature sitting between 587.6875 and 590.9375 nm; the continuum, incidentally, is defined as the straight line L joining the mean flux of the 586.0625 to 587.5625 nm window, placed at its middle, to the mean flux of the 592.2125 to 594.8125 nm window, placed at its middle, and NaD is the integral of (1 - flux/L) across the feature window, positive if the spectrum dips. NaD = 0.50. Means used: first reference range 32.2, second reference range 32.7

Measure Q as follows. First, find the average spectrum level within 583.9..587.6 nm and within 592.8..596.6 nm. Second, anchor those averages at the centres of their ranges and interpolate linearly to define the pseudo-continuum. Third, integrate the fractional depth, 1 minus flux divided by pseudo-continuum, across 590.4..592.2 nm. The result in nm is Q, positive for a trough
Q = 0.123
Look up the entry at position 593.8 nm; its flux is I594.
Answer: 33.05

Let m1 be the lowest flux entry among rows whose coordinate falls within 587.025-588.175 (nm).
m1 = 32.03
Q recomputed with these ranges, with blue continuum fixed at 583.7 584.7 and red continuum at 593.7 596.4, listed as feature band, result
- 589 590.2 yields 0.388 nm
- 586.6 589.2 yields 0.191 nm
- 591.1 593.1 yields 0.131 nm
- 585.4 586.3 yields 0.036 nm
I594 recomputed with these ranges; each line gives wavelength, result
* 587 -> 32.83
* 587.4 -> 32.33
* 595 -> 38.48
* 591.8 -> 22.83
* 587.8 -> 32.03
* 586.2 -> 31.67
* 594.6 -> 31.66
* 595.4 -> 29.21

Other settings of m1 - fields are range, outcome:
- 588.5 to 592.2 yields 11.26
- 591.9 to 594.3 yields 31.79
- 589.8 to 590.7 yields 29.81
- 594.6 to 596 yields 29.21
